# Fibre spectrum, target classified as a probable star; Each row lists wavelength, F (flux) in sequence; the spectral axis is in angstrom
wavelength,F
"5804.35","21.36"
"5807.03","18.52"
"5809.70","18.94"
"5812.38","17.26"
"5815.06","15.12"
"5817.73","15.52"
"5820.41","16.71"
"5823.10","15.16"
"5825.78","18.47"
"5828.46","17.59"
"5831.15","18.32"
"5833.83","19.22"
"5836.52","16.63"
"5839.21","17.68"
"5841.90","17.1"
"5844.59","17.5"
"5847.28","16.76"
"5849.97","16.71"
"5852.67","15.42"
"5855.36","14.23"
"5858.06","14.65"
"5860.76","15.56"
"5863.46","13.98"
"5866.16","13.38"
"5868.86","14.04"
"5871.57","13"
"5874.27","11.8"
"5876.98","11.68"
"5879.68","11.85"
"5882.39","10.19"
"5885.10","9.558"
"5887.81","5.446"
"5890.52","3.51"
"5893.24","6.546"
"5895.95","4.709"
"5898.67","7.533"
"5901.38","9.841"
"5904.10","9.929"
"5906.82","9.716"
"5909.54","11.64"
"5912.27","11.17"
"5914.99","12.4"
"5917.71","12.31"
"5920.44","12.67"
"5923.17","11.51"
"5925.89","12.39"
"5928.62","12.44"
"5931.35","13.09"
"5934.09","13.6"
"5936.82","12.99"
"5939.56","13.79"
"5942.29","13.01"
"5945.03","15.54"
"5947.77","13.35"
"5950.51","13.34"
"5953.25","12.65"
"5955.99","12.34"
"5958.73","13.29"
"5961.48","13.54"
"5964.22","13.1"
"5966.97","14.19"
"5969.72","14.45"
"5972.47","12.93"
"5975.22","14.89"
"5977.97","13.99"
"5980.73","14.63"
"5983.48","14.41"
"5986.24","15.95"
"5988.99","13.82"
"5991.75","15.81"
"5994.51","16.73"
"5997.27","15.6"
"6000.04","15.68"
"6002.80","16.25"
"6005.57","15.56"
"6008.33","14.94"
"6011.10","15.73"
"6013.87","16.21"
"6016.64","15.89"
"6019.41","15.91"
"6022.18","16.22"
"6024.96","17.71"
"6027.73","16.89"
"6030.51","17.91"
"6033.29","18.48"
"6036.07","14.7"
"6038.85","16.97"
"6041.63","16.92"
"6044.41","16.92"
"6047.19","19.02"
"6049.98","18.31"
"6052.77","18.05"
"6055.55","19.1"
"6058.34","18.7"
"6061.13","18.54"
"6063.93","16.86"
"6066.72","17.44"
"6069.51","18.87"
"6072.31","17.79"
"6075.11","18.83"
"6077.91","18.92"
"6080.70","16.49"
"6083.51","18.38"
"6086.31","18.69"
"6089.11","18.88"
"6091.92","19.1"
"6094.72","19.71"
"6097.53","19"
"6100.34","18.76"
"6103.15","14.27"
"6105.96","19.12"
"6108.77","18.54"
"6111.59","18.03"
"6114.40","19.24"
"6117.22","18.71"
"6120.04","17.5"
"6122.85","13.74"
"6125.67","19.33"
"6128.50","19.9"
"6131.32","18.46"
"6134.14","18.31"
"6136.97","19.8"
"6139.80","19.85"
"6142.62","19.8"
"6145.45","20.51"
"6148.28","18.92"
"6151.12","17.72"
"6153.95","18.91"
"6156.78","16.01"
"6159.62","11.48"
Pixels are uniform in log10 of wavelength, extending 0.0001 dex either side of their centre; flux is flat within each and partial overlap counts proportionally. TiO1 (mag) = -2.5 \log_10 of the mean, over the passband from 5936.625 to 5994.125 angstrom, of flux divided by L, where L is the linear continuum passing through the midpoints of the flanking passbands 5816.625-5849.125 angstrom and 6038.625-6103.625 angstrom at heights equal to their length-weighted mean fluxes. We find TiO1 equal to 0.26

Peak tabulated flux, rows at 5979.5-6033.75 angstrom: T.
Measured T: 18.48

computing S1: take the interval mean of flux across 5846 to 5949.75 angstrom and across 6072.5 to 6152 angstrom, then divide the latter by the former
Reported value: 1.56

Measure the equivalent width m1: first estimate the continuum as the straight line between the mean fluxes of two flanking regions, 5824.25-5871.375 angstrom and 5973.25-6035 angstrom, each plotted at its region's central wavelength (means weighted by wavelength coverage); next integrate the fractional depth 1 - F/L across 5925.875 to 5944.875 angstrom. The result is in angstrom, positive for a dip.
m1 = 3.3 angstrom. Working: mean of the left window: 16.2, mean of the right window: 15.8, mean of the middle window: 13.2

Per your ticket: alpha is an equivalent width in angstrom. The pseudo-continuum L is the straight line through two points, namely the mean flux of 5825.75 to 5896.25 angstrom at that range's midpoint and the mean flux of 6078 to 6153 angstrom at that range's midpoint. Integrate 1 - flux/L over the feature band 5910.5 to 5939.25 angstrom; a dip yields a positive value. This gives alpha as 4.5 angstrom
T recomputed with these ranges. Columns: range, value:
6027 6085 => 19.1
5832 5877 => 19.22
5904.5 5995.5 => 16.73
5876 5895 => 11.85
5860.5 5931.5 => 15.56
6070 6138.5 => 19.9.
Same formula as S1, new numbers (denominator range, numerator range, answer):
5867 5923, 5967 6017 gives 1.51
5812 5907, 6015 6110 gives 1.33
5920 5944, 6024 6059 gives 1.37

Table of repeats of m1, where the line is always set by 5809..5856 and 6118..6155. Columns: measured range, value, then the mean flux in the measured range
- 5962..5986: 4.9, 14.1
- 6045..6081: 0.0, 18.3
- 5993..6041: 4.4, 16.3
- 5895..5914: 8.7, 9.38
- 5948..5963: 3.9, 13.1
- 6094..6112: 0.3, 18.1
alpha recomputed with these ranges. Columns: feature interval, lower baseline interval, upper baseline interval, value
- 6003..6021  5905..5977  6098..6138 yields -0.9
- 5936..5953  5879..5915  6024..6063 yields -3.0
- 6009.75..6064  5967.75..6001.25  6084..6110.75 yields -2.4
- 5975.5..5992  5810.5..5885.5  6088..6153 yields 2.2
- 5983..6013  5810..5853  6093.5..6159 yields 3.8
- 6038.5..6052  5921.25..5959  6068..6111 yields -0.7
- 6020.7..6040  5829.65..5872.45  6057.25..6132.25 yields 0.7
